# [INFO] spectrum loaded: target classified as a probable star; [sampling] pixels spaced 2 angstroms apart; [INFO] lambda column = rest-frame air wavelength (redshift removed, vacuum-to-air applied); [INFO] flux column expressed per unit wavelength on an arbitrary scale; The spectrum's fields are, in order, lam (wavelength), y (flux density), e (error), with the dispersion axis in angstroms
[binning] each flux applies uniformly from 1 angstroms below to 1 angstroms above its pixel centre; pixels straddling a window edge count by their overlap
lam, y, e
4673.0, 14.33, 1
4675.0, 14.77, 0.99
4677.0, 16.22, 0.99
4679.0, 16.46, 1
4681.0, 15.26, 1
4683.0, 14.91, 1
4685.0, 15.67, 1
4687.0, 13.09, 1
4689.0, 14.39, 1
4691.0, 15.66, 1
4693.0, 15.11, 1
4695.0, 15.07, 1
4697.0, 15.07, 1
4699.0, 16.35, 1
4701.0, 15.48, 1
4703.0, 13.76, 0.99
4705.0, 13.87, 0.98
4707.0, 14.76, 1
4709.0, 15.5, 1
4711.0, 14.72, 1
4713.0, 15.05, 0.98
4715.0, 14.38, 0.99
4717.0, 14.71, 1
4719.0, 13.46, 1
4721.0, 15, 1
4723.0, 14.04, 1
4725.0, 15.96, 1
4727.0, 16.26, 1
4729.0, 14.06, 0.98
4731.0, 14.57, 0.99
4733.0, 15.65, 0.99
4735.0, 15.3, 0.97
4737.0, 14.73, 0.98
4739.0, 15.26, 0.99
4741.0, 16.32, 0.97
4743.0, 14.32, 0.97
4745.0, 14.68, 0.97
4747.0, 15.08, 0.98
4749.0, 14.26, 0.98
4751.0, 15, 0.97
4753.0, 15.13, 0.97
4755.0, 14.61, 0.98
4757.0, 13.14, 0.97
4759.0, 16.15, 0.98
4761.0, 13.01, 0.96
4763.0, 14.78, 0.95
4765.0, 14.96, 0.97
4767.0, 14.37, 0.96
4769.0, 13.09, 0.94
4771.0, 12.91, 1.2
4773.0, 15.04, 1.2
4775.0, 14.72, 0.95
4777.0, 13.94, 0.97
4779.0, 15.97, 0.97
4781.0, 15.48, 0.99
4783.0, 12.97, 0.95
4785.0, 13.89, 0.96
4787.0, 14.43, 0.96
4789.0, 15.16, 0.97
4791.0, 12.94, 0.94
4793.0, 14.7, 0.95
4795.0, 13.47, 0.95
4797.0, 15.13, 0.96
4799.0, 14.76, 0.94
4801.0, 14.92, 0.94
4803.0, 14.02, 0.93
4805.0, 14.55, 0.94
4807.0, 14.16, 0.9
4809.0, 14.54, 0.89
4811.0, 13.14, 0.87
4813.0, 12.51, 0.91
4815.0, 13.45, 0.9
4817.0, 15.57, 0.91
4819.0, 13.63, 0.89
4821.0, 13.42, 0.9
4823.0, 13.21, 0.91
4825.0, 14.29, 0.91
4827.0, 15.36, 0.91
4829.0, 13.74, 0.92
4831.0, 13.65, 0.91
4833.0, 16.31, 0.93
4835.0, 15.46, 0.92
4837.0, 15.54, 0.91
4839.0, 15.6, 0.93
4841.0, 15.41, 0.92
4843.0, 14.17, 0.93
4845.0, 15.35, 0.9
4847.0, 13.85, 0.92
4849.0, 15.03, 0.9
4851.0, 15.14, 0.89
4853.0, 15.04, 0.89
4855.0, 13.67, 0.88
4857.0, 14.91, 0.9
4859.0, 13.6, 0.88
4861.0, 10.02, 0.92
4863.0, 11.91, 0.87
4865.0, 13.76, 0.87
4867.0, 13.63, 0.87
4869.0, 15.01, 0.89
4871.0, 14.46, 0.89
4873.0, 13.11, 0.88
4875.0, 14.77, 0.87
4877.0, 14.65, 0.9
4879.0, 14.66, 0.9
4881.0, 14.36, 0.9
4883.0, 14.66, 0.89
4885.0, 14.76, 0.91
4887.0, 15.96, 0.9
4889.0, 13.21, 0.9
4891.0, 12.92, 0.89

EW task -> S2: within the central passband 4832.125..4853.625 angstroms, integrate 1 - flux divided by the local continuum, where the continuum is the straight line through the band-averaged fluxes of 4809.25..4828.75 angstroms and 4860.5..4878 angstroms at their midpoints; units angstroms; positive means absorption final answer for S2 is -2.3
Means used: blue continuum 13.9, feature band 15.2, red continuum 13.6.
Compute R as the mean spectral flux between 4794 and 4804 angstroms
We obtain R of 14.5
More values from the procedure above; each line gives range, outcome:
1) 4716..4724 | 14.3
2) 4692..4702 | 15.4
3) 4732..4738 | 15.2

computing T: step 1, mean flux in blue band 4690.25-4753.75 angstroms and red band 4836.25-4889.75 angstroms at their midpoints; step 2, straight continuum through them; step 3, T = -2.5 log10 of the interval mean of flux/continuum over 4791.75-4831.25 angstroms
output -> 0.03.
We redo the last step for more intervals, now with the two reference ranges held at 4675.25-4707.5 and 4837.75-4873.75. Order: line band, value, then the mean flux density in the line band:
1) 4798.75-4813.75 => 0.025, 14.1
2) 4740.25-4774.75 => 0.013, 14.5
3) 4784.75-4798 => 0.017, 14.3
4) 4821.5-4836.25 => -0.022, 14.6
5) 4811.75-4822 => 0.049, 13.7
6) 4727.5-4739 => -0.010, 15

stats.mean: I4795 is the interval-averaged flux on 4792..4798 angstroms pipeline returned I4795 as 14.4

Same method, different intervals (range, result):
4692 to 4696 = 15.1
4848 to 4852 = 15.1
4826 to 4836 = 14.9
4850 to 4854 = 15.1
